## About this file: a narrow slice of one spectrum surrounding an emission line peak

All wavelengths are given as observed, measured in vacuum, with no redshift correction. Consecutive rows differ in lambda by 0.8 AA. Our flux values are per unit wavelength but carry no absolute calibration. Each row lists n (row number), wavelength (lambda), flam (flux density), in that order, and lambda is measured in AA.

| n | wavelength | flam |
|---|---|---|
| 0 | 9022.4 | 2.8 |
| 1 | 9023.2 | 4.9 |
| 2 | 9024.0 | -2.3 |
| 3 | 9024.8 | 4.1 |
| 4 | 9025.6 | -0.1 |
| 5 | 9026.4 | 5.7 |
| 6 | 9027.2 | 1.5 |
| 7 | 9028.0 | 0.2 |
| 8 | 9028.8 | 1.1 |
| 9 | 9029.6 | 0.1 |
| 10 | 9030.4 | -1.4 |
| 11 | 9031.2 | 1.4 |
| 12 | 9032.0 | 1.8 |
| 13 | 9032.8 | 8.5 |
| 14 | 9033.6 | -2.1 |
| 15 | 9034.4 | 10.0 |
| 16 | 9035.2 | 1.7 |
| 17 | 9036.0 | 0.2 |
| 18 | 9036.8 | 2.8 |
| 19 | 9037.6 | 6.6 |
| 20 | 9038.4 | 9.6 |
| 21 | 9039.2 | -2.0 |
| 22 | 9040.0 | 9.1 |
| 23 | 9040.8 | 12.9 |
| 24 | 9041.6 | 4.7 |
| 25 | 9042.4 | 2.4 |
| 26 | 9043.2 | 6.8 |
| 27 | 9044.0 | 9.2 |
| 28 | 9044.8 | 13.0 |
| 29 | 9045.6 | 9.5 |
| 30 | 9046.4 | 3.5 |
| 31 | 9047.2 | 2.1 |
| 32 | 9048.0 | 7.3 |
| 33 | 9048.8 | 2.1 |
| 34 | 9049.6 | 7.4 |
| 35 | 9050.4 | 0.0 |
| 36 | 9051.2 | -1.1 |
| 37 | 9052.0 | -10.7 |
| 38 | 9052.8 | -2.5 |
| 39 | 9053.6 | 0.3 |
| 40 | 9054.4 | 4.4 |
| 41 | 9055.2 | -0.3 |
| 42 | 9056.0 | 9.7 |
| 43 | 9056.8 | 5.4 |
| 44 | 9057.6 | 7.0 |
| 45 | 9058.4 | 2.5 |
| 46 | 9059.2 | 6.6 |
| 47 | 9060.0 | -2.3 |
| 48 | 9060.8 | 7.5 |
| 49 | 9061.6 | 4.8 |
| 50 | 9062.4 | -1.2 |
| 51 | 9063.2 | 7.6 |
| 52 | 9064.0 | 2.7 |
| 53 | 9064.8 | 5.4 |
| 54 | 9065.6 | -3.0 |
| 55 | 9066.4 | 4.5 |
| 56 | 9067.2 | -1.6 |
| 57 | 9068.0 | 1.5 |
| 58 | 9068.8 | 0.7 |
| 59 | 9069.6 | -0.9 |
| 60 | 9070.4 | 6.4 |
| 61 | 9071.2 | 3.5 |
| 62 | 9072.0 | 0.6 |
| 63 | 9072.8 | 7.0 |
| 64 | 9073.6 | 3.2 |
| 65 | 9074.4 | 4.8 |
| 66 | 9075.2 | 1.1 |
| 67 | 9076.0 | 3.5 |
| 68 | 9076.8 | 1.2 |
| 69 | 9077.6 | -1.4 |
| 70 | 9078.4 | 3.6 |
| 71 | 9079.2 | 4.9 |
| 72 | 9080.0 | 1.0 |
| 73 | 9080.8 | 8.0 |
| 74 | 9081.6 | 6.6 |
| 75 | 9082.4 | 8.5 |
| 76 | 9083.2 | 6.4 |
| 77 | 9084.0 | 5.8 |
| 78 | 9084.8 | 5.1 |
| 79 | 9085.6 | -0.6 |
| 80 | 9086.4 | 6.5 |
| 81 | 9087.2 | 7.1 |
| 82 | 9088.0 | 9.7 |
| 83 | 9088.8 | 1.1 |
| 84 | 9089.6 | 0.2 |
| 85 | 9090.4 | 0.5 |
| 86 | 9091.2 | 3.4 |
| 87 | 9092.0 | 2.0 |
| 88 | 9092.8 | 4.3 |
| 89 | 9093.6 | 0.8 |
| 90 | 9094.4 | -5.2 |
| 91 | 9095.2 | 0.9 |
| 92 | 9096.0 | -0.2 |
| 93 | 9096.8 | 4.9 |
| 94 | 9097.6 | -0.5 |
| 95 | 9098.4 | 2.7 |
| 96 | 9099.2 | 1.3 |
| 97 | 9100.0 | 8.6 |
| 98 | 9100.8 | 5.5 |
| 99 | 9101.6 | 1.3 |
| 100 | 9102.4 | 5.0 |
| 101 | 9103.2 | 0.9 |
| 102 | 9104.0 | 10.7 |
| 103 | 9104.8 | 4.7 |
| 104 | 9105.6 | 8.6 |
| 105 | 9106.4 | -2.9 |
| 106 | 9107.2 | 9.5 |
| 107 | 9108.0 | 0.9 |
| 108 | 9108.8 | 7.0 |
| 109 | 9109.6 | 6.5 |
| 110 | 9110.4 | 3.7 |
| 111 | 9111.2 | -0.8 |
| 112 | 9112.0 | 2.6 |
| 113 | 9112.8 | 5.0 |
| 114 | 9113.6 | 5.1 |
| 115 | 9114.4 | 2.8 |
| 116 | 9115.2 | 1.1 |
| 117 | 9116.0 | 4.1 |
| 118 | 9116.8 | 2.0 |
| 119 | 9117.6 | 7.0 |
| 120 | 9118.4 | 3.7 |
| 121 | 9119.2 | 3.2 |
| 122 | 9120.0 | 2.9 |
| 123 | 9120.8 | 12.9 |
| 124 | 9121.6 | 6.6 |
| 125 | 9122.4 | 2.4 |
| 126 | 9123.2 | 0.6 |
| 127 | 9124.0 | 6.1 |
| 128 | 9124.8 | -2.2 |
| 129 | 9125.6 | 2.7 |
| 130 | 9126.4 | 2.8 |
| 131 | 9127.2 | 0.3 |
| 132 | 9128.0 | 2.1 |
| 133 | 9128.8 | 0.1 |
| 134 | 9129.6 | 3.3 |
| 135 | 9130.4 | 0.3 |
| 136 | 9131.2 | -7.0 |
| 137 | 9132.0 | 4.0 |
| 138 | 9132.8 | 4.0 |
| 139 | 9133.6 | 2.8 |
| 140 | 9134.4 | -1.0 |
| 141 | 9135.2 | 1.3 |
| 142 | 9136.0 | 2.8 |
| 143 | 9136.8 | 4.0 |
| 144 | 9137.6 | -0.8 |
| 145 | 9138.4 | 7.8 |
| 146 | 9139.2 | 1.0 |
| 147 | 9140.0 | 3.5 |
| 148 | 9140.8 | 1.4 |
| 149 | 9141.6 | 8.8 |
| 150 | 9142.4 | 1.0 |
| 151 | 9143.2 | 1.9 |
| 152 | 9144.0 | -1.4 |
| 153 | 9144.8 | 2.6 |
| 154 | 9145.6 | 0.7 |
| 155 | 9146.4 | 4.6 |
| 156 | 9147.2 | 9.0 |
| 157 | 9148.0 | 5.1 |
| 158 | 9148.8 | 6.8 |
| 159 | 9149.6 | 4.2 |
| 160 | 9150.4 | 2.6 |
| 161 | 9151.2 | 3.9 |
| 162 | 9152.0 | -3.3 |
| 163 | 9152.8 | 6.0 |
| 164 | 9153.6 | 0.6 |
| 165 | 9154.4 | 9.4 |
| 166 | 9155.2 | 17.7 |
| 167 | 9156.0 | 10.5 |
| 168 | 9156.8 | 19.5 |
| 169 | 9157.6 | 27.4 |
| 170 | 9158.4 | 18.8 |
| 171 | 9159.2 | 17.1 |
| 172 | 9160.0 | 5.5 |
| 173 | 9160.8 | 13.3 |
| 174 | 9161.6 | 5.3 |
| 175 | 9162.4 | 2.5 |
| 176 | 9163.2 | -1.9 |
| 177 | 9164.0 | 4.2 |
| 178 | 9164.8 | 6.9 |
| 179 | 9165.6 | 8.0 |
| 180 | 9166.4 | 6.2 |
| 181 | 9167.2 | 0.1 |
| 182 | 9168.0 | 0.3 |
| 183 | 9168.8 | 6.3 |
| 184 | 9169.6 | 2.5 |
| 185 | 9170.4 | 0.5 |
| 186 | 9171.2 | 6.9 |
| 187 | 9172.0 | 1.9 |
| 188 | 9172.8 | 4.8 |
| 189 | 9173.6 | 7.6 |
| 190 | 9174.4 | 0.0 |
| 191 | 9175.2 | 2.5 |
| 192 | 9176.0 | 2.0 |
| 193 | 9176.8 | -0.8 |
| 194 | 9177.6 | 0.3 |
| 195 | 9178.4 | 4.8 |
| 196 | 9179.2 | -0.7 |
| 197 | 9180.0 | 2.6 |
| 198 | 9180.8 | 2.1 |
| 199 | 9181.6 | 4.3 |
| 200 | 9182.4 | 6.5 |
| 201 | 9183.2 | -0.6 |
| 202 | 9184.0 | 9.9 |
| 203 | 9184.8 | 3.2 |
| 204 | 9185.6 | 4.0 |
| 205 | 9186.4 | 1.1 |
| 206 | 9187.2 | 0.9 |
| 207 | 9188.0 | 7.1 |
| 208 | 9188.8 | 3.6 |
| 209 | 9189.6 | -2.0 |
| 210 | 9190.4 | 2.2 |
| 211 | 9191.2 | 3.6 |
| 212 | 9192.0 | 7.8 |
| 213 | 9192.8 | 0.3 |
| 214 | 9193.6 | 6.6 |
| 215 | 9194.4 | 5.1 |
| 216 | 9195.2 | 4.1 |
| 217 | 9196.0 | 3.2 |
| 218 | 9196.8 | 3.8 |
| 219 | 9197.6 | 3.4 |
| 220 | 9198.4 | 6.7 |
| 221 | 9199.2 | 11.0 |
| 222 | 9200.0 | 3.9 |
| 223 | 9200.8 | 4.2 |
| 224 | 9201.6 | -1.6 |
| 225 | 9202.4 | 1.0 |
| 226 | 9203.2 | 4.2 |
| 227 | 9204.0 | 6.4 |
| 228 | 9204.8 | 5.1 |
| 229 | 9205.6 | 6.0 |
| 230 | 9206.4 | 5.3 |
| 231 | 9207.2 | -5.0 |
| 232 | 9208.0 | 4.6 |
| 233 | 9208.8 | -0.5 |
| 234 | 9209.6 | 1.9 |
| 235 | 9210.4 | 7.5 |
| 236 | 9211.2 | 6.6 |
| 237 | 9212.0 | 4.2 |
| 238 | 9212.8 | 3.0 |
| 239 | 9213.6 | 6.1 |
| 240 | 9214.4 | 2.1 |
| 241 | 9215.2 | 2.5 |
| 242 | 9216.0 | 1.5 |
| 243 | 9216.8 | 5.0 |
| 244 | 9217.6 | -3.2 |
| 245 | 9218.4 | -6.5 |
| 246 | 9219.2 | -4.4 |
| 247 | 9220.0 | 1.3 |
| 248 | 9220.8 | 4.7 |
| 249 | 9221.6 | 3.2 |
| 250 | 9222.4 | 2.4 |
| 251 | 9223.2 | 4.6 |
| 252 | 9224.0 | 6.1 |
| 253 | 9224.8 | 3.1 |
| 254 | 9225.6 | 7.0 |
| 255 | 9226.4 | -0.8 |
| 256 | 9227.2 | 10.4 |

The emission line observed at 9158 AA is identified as Hgamma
